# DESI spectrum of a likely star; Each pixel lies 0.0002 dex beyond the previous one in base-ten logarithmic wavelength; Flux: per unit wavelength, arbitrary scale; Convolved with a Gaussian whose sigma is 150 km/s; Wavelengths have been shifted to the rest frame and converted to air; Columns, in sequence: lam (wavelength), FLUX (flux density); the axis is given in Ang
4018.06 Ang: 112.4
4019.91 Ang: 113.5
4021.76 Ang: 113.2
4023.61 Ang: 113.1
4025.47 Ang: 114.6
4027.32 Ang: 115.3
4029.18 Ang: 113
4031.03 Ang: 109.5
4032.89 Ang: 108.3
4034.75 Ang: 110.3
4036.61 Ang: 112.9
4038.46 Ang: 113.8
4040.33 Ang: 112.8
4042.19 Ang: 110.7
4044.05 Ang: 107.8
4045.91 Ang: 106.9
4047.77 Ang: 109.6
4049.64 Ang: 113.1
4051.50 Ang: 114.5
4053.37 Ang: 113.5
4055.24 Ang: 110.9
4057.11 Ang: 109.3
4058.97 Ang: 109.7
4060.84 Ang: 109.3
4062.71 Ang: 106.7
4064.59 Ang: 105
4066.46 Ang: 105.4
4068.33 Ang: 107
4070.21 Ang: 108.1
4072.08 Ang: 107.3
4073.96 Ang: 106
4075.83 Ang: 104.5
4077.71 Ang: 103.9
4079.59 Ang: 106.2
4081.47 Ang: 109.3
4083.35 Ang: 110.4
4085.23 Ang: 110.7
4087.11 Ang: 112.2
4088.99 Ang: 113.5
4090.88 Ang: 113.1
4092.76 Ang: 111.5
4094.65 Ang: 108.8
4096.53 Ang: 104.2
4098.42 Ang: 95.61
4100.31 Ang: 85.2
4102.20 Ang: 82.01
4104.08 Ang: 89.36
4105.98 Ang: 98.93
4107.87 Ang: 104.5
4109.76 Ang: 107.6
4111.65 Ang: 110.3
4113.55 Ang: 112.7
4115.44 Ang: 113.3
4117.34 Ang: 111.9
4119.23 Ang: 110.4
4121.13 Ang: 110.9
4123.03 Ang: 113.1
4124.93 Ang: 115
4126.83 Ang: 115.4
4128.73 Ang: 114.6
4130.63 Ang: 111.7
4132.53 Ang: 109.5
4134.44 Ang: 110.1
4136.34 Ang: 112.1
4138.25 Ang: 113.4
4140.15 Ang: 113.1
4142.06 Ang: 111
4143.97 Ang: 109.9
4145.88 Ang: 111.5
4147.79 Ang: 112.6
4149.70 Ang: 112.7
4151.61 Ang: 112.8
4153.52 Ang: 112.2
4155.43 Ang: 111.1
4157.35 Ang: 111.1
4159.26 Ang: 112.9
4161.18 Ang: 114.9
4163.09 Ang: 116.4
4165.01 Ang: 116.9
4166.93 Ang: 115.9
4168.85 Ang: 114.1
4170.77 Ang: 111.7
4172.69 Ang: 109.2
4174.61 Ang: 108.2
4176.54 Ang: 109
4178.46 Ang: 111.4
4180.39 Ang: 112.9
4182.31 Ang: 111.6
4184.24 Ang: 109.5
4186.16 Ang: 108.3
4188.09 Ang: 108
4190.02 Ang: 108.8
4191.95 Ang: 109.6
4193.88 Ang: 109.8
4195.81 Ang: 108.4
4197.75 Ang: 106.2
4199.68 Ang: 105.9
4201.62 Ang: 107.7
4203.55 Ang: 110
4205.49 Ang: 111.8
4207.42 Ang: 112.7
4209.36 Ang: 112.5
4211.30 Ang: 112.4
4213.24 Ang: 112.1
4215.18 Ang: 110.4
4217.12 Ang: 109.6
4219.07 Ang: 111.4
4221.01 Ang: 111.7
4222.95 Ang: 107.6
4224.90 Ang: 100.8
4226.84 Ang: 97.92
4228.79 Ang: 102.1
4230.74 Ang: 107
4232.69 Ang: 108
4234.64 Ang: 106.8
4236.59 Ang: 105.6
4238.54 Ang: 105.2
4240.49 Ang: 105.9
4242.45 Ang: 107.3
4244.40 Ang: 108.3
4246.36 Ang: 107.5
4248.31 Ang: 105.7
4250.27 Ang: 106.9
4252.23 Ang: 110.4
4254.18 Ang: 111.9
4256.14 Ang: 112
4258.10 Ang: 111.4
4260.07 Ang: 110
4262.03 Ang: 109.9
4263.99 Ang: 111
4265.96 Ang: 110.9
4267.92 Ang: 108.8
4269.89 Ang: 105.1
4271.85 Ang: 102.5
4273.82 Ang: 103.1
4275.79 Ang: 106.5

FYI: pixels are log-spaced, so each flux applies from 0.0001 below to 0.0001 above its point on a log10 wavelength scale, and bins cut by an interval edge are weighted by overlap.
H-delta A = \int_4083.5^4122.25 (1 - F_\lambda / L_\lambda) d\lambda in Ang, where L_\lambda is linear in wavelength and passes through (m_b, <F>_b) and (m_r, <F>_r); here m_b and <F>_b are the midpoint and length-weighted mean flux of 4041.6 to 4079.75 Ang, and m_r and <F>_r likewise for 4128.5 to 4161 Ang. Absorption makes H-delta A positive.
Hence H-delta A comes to 1.64 Ang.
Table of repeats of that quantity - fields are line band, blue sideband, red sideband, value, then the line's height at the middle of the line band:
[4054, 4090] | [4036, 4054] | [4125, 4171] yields 1.2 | 112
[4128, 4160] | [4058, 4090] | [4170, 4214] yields -0.8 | 109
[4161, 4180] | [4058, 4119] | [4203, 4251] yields -1.0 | 107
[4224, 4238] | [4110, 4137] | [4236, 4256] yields 0.5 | 108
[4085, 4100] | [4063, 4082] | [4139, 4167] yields 0.0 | 108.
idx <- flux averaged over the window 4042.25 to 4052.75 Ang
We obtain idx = 111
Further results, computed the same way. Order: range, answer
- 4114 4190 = 112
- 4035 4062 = 111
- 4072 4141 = 108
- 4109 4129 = 112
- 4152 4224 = 111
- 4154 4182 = 113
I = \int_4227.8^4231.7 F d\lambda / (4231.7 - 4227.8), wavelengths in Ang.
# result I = 104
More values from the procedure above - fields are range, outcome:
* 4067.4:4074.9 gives 107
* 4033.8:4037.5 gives 111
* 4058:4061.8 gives 110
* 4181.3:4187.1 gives 110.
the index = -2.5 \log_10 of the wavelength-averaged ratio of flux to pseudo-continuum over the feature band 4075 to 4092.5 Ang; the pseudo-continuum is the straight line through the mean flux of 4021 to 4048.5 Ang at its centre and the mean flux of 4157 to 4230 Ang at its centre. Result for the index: 0.02 mag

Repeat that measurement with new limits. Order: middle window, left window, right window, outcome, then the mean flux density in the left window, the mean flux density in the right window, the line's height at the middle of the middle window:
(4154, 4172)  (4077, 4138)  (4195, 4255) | -0.06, 108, 108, 108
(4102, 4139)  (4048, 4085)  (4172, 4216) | 0.00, 108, 110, 109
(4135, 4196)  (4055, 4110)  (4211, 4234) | -0.05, 105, 107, 106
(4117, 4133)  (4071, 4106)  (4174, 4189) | -0.06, 104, 110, 106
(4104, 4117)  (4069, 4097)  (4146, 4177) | 0.04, 109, 113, 110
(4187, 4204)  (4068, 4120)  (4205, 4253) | -0.01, 106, 108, 107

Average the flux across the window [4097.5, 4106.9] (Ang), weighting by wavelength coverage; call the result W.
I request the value 90.2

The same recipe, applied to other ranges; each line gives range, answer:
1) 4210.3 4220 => 111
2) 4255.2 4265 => 111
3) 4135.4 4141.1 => 113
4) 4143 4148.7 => 111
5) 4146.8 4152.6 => 113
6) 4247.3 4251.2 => 106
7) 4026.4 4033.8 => 111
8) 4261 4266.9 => 111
